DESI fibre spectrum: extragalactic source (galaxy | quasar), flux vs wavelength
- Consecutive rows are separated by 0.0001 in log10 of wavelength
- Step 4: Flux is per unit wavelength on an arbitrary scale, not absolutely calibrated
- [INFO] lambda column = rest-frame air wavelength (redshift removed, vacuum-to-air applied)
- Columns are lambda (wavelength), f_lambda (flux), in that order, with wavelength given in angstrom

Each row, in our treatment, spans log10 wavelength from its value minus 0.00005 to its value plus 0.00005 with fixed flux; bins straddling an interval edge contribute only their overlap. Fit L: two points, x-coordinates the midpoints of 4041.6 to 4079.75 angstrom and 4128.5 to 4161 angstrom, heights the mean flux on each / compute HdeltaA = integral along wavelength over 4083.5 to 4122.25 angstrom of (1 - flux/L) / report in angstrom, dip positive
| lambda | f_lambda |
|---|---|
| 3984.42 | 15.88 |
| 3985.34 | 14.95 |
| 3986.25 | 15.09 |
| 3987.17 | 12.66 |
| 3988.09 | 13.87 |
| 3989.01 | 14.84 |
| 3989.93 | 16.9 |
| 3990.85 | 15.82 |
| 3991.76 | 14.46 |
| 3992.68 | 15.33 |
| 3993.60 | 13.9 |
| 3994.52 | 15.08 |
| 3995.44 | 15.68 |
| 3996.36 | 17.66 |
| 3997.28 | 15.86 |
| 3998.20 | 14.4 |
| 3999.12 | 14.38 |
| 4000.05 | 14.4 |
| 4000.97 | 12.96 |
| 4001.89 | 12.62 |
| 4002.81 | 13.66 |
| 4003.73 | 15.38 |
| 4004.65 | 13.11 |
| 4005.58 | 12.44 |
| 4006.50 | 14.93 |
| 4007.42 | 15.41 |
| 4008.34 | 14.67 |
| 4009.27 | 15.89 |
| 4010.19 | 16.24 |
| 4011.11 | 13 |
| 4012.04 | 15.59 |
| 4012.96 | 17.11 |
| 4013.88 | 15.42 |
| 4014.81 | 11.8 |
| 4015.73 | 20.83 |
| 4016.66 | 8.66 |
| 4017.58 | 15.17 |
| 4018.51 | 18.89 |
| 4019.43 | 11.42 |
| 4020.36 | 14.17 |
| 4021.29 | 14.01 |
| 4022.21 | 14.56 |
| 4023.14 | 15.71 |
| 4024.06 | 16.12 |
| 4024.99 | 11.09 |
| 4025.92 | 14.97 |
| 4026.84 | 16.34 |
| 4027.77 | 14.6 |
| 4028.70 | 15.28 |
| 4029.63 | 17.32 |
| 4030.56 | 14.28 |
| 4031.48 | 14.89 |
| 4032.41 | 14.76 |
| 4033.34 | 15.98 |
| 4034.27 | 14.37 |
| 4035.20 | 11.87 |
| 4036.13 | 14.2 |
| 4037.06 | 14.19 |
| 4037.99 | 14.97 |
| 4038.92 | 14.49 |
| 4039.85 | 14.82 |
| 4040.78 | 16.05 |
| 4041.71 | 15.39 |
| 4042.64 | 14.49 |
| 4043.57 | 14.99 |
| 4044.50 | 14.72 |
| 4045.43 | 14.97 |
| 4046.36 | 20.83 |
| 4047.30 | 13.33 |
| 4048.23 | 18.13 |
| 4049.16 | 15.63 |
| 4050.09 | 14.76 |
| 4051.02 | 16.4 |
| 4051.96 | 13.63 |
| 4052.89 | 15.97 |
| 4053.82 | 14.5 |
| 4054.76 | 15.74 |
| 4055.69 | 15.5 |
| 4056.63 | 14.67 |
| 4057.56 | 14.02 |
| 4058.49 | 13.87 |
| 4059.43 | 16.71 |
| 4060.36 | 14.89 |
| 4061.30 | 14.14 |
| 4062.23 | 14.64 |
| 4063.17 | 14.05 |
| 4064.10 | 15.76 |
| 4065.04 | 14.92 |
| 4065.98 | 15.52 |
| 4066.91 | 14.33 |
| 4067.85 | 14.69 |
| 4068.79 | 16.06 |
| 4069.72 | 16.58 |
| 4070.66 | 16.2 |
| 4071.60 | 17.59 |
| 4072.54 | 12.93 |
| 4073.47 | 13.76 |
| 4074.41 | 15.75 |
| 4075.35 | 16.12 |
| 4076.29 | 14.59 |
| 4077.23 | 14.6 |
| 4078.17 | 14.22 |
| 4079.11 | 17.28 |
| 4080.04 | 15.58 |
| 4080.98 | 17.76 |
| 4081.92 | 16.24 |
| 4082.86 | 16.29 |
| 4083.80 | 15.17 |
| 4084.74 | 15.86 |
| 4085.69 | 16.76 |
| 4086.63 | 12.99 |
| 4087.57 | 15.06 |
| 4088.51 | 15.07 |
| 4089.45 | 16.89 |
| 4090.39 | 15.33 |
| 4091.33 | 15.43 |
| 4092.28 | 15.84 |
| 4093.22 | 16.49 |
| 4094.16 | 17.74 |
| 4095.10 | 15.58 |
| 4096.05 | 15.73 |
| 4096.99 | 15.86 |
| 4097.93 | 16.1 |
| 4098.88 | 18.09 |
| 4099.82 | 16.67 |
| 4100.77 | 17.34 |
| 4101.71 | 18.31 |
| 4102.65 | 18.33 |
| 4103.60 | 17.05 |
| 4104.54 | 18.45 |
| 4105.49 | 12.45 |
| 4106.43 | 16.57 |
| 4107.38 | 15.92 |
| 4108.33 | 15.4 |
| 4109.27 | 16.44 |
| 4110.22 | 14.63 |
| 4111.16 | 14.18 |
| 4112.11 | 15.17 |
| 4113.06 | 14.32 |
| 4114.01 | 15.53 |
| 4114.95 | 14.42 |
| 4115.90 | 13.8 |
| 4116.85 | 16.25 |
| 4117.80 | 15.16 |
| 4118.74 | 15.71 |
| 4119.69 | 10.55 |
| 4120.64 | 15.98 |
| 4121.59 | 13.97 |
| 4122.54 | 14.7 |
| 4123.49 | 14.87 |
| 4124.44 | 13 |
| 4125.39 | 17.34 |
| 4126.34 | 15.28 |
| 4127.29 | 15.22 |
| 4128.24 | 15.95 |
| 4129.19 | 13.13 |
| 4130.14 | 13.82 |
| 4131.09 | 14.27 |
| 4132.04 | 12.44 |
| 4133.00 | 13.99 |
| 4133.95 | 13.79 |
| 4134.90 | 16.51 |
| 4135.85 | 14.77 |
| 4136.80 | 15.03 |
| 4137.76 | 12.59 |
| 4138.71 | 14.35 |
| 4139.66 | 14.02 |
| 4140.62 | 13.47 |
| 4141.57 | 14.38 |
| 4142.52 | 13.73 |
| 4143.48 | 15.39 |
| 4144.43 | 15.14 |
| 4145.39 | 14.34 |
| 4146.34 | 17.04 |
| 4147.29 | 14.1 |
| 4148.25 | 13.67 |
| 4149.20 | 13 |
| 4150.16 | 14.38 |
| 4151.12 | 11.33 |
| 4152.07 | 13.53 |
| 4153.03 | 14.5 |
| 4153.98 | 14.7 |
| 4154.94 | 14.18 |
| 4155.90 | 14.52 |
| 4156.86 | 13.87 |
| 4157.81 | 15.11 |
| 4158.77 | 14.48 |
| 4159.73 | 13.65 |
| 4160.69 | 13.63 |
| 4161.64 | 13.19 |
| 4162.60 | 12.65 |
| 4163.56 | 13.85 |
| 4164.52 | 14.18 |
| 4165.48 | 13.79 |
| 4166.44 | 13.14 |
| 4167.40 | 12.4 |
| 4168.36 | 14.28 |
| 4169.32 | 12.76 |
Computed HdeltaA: -2.5 angstrom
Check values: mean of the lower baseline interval 15.3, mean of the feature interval 15.7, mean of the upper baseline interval 14.2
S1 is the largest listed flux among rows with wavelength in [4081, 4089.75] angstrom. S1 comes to 16.89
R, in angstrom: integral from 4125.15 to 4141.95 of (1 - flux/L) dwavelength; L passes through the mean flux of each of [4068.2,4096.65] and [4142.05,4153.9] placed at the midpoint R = 0.1 angstrom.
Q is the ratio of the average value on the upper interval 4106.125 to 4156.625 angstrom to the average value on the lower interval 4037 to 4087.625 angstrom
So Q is 0.9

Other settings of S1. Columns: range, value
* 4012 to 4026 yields 20.83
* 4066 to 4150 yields 18.45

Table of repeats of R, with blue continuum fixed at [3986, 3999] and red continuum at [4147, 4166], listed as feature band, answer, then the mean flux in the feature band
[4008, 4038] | 0.1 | 14.8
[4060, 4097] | -2.8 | 15.5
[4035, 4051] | -0.6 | 15.3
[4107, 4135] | -1.2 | 14.7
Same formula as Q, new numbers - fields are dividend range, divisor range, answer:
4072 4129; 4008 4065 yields 1.04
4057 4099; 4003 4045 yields 1.05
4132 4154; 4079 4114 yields 0.88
